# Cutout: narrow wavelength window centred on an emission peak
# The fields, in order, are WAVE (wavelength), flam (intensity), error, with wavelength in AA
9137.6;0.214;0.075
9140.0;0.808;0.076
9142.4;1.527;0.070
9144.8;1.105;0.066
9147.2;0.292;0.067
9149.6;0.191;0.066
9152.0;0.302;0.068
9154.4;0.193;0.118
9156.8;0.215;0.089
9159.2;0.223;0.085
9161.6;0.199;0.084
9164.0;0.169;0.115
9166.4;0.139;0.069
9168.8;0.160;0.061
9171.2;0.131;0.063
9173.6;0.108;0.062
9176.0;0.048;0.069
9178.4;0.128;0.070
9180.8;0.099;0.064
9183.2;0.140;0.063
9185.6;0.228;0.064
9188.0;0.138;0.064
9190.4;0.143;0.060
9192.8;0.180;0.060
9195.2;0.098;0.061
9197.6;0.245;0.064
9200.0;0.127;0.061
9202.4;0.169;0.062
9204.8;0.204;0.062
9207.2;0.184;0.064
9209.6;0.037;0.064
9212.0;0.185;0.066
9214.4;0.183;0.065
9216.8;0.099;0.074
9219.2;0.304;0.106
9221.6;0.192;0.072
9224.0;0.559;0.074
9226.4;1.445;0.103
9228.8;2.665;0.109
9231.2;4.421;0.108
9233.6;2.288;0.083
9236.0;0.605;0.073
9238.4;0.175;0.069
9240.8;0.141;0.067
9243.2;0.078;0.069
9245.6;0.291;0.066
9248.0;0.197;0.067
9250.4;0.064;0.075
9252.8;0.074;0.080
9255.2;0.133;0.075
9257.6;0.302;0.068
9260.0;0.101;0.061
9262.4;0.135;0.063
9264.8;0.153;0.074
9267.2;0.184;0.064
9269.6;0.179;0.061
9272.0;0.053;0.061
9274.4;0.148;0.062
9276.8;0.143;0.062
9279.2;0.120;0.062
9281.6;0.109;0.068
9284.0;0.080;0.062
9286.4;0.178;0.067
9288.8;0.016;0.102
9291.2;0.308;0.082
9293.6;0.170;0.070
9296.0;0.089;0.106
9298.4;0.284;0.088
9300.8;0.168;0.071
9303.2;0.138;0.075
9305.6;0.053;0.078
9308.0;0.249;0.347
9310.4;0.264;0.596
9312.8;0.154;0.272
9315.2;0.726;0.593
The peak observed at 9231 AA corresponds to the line [O III] 5007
